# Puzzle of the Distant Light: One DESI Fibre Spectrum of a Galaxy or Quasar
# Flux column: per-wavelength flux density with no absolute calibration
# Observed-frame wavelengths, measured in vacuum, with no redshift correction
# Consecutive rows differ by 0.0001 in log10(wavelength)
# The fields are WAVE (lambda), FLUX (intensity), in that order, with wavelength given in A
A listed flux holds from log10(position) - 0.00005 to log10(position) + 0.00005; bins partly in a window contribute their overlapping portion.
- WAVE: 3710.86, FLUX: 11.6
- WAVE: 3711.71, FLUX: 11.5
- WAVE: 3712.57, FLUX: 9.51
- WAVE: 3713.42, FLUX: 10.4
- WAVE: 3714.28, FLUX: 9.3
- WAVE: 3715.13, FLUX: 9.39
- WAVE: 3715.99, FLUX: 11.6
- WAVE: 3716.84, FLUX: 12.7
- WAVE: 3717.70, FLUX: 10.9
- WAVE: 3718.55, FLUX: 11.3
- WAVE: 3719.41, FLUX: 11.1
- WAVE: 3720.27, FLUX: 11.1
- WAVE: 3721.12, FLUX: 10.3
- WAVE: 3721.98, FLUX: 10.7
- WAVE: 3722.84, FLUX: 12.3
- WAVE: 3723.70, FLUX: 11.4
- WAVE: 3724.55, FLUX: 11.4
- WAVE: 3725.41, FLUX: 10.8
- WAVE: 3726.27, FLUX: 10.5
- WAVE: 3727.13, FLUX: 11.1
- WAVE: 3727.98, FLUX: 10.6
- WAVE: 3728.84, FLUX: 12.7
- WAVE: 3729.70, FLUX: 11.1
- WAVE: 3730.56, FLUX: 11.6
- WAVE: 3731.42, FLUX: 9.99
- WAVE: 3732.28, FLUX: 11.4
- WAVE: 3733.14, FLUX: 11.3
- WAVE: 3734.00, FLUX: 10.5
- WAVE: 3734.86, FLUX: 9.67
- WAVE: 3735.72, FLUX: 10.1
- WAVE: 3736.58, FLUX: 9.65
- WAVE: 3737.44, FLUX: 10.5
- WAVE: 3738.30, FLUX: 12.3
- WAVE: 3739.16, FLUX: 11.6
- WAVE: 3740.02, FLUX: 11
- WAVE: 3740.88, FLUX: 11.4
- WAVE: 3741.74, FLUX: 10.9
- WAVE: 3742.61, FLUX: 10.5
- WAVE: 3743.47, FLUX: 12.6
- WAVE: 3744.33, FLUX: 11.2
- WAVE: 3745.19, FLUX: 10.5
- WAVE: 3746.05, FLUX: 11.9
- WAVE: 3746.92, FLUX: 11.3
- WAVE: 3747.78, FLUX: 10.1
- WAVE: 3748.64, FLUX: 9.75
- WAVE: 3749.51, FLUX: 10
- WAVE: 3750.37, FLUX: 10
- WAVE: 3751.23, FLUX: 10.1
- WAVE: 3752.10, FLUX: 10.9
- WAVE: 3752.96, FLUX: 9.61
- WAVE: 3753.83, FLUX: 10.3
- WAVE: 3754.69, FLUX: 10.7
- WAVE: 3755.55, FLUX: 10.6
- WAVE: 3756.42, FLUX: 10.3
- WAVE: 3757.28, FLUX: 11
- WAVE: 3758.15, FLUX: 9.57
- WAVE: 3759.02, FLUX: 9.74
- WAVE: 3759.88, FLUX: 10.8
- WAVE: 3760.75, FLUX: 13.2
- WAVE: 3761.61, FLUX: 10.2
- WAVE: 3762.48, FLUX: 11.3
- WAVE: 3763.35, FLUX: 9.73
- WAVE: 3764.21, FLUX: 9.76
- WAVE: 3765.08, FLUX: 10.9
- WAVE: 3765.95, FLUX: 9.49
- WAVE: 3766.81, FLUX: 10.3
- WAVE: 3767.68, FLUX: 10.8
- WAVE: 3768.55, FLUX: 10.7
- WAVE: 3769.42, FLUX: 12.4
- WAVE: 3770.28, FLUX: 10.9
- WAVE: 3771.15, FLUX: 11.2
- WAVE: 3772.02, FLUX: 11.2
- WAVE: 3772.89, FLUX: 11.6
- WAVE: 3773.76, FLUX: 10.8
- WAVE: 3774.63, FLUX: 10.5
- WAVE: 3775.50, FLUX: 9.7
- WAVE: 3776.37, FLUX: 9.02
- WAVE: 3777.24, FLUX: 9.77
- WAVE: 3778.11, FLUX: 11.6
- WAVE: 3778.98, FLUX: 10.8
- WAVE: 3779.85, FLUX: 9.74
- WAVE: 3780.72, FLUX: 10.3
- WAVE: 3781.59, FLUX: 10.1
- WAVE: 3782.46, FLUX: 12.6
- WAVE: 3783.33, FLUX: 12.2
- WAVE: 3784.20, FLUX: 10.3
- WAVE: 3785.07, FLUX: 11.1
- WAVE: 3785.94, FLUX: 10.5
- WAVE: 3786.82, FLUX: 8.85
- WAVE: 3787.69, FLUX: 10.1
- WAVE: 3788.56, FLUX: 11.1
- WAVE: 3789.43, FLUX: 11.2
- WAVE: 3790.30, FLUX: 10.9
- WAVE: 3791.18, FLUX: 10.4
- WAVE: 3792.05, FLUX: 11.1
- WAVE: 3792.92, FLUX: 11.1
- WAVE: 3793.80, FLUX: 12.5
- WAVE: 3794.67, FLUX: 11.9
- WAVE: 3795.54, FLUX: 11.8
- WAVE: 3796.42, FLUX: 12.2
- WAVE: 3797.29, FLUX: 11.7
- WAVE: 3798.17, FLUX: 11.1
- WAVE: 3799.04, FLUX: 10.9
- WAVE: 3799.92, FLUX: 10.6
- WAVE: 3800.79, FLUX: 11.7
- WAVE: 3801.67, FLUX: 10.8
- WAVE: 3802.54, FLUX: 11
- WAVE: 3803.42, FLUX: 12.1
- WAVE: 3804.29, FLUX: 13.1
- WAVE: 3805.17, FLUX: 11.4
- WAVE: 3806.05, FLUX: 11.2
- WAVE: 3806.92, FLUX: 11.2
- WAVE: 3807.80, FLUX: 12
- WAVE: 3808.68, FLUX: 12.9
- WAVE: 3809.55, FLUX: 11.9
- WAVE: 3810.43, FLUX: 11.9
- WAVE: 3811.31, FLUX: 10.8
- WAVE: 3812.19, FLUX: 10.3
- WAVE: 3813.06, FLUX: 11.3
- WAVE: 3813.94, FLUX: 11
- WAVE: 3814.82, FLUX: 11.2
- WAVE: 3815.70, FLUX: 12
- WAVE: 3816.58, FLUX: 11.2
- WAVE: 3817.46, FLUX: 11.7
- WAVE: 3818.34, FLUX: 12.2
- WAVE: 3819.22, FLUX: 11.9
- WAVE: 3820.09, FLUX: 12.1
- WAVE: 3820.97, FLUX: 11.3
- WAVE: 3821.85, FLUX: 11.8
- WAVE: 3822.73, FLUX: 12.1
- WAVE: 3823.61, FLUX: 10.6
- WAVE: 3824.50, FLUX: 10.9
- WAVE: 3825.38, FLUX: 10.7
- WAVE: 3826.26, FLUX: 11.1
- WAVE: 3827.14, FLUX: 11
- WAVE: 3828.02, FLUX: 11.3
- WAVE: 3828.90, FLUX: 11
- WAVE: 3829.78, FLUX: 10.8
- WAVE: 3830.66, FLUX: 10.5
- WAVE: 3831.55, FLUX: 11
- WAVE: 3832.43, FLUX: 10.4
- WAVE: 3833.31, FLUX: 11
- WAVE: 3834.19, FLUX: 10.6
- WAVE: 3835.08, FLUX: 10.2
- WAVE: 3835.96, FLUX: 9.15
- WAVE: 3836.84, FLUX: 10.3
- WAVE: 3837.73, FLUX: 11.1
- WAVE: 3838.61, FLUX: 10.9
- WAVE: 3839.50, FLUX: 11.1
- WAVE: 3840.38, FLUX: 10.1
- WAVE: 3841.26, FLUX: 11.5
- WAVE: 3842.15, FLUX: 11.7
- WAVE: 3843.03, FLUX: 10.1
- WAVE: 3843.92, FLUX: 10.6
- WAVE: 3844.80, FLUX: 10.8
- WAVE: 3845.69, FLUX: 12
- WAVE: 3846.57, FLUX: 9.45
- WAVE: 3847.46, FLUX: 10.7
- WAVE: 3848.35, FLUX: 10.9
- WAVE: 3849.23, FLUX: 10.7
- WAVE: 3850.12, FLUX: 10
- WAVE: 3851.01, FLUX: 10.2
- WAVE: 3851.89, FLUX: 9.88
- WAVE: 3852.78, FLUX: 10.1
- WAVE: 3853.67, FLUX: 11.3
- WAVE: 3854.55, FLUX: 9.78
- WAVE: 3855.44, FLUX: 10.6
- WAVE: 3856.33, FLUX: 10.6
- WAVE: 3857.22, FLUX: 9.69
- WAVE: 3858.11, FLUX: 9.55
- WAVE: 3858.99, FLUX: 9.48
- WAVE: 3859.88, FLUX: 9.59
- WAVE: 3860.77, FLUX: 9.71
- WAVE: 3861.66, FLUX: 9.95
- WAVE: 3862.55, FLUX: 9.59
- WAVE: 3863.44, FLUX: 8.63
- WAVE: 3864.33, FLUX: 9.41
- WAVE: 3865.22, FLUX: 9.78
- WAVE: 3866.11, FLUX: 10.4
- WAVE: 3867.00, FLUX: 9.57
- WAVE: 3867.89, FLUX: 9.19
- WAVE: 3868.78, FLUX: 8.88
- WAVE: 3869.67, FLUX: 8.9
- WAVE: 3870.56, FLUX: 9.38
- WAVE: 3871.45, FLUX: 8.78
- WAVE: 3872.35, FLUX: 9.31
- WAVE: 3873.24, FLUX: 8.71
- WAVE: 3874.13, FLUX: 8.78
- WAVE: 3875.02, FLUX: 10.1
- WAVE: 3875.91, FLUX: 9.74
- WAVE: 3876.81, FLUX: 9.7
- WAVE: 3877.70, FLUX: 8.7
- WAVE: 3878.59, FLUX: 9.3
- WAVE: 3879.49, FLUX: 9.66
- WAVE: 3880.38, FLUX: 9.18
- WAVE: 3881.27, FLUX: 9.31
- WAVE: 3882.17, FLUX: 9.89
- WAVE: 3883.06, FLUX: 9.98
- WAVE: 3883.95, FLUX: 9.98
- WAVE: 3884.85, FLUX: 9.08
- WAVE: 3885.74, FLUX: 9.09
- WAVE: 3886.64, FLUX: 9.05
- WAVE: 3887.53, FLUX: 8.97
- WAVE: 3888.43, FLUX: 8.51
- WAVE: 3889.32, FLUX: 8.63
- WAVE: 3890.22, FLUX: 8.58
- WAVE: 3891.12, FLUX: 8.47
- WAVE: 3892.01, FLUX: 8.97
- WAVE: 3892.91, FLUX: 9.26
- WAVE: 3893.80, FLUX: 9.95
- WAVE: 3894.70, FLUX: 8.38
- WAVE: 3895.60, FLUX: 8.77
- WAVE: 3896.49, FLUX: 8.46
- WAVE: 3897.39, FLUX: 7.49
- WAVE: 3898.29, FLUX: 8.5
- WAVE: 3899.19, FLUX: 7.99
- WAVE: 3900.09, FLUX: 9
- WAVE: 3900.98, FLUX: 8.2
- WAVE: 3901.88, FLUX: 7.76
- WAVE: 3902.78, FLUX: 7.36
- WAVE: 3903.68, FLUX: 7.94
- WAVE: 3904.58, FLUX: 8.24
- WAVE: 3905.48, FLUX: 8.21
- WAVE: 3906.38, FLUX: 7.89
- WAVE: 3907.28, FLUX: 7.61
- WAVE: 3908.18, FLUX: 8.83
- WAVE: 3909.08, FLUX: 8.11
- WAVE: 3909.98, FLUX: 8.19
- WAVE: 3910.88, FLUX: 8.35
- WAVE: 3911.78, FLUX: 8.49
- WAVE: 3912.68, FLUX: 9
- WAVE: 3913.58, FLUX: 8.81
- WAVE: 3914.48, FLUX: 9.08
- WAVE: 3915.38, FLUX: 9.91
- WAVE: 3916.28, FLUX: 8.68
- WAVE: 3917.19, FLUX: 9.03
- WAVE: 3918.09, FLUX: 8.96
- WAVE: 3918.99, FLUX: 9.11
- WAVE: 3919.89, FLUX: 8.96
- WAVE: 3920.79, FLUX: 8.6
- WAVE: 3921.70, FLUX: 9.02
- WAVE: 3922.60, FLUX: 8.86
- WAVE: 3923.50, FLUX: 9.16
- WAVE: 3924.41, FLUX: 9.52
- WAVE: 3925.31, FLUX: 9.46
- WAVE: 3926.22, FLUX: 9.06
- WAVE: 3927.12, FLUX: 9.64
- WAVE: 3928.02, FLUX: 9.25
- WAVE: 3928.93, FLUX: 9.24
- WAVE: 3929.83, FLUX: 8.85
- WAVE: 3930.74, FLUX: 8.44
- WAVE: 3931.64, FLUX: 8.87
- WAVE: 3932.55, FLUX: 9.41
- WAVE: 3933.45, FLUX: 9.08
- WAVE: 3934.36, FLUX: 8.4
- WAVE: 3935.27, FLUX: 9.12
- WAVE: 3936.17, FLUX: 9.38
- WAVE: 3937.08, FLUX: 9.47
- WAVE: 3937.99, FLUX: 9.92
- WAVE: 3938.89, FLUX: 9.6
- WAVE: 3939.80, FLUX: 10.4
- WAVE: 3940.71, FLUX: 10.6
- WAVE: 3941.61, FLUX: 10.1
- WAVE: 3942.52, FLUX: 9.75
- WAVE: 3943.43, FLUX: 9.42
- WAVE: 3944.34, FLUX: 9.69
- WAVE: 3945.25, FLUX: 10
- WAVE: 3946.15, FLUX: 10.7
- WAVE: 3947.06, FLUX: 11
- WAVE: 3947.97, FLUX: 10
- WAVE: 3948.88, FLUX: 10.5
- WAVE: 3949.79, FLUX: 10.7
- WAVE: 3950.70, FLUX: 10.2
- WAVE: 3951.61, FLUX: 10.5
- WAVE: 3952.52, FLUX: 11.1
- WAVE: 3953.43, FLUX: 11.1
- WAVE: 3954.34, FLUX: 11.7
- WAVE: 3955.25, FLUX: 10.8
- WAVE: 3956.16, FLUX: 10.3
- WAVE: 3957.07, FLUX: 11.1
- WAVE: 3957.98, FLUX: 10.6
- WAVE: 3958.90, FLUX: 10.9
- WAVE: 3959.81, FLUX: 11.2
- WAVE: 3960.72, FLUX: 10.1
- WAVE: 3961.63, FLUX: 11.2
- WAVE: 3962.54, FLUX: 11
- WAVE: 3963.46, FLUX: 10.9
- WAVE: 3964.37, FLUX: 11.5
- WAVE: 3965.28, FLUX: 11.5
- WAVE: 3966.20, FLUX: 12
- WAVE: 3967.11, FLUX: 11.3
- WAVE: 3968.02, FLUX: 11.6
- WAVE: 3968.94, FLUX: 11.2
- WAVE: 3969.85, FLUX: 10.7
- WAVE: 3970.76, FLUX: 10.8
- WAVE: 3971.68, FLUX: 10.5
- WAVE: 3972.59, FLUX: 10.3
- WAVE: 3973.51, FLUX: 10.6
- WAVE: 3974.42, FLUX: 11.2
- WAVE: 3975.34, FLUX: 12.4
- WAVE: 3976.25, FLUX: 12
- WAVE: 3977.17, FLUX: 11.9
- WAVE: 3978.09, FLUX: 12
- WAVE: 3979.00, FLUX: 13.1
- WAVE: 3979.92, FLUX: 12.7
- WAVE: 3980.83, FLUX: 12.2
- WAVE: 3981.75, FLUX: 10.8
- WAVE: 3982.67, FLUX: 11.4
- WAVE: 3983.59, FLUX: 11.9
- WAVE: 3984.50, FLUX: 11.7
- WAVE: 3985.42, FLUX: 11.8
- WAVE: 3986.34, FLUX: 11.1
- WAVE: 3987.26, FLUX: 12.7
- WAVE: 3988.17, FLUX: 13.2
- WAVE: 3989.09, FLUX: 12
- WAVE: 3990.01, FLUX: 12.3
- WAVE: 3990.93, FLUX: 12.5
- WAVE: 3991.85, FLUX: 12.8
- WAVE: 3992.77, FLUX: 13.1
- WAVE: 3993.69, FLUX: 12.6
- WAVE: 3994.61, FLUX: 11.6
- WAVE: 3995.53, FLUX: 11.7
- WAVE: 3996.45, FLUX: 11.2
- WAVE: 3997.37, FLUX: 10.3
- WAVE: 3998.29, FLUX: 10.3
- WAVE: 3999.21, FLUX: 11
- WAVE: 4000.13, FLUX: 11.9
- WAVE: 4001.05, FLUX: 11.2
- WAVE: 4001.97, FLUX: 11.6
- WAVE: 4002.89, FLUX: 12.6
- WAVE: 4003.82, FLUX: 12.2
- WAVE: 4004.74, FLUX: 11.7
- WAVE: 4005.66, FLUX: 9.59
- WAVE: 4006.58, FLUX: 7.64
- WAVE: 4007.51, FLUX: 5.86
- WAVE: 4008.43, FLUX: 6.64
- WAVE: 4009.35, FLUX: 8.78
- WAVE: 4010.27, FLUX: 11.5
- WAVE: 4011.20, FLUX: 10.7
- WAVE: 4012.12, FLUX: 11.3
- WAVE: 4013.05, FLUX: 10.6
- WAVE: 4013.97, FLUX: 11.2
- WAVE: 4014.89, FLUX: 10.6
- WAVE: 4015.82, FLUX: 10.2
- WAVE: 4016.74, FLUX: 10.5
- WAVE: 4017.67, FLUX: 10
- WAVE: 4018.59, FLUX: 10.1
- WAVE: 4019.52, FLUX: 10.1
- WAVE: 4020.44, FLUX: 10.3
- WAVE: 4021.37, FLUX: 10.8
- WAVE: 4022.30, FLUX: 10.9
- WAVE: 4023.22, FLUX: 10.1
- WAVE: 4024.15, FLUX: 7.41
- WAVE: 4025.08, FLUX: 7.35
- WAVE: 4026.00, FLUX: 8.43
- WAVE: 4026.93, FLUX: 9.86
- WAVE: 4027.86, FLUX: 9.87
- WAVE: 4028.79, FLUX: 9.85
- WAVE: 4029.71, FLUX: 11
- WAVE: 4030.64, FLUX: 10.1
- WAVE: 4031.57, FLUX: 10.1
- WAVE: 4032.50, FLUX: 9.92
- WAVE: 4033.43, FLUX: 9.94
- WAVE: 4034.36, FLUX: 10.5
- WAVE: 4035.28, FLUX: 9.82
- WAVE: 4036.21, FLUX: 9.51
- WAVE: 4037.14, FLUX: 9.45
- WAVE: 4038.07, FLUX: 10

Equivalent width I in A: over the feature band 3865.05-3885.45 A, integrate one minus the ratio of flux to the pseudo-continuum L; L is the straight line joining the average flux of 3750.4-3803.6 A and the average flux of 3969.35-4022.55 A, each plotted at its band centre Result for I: 2.9 A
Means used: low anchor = 10.8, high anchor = 11.1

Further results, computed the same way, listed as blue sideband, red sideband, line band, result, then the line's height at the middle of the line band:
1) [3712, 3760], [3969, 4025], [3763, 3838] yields -1.4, 10.8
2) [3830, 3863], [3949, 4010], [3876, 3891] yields 2.0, 10.6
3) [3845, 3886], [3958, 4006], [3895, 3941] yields 7.6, 10.6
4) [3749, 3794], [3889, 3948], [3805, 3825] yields -2.7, 10.1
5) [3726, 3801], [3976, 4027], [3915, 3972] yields 4.4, 10.9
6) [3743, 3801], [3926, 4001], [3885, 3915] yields 6.5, 10.8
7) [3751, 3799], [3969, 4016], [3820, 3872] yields 2.6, 10.9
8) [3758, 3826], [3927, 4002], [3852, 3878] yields 3.4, 11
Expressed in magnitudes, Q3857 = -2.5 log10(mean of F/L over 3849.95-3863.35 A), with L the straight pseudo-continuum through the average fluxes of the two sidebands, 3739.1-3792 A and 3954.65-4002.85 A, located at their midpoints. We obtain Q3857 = 0.11 mag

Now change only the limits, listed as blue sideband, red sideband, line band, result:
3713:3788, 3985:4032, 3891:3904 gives 0.26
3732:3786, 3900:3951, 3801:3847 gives -0.11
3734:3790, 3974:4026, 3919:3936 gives 0.20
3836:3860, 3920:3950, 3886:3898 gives 0.15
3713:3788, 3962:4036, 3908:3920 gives 0.22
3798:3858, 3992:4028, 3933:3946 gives 0.10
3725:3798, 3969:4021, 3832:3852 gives 0.03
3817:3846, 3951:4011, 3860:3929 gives 0.23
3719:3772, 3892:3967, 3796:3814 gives -0.11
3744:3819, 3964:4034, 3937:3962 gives 0.04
